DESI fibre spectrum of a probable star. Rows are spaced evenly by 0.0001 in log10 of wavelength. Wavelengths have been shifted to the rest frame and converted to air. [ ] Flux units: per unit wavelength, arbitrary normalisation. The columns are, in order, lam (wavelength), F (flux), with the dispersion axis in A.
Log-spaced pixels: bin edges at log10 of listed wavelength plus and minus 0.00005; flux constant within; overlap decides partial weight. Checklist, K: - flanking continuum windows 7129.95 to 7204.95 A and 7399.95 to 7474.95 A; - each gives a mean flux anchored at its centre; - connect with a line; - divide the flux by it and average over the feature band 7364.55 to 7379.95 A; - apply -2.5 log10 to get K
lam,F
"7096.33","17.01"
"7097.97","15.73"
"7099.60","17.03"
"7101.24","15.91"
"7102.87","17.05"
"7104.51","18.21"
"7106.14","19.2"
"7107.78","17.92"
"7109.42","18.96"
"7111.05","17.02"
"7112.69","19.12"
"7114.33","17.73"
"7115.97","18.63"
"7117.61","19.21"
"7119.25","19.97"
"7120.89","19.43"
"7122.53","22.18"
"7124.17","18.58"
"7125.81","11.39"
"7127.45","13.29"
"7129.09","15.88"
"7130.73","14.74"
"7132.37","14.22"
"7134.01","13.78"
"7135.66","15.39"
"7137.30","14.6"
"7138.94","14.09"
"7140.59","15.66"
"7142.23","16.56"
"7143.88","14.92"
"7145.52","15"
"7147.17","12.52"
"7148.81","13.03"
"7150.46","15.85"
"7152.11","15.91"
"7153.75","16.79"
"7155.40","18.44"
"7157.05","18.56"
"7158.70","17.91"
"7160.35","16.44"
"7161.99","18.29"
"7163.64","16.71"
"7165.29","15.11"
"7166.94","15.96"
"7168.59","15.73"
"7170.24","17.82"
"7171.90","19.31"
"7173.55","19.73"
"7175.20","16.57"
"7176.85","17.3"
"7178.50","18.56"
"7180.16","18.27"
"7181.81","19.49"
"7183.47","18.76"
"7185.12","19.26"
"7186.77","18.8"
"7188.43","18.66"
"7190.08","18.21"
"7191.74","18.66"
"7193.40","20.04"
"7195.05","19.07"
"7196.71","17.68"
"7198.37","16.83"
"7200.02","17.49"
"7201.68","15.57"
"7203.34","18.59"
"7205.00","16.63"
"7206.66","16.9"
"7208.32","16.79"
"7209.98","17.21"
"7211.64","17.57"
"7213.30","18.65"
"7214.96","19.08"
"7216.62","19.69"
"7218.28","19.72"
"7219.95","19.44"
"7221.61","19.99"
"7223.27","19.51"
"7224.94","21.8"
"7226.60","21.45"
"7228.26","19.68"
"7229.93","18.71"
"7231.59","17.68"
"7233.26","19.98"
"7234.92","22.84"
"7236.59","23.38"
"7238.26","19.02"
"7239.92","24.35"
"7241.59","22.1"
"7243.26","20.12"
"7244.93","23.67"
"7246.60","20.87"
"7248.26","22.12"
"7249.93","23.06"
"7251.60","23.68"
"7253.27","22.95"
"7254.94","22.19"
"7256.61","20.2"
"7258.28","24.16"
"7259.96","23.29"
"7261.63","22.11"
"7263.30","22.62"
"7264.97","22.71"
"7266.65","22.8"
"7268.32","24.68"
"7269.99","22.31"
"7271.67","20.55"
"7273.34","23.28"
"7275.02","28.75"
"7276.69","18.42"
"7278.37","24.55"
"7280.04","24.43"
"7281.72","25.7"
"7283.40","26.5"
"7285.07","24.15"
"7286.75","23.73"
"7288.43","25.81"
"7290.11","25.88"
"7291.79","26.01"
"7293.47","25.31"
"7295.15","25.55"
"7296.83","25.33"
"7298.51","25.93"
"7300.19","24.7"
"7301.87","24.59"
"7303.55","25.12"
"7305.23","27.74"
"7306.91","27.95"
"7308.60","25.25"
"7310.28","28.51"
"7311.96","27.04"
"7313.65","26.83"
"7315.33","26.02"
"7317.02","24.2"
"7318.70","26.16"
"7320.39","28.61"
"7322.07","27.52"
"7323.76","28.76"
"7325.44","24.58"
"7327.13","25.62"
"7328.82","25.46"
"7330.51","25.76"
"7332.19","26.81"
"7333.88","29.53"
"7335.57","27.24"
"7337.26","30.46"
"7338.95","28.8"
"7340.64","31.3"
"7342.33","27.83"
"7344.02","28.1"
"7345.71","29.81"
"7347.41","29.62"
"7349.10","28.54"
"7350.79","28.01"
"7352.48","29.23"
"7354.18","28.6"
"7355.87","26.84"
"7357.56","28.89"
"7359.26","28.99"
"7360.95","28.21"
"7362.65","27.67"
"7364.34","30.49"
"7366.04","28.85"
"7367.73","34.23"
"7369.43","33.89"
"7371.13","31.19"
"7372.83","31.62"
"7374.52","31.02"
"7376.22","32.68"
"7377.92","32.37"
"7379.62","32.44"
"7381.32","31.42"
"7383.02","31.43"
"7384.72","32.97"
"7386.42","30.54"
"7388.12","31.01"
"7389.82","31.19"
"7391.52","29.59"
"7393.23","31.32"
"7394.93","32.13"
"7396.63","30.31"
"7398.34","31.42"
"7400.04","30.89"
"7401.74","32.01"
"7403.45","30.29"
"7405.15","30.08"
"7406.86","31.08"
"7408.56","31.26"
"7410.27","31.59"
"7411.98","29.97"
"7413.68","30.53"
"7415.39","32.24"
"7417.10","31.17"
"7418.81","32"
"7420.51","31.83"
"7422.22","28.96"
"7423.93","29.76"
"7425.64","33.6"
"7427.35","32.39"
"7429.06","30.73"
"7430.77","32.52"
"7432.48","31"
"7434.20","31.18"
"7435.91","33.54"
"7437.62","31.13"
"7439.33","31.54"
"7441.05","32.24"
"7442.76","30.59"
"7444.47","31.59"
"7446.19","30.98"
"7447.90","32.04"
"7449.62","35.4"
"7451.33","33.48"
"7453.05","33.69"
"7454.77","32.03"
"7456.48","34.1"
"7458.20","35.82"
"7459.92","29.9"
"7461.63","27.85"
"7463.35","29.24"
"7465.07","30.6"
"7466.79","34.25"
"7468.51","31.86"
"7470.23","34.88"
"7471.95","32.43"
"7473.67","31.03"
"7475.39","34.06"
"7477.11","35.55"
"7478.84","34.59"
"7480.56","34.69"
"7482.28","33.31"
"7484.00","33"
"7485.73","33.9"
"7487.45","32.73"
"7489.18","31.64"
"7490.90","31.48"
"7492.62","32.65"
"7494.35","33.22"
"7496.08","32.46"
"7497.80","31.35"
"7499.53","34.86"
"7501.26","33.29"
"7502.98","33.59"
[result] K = -0.14 mag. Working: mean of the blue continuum 16.9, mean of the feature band 31.9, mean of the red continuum 31.7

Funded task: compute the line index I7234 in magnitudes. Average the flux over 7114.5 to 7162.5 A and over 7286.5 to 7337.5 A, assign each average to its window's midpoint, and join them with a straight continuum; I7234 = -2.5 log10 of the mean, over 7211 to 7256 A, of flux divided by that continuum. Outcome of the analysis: 0.05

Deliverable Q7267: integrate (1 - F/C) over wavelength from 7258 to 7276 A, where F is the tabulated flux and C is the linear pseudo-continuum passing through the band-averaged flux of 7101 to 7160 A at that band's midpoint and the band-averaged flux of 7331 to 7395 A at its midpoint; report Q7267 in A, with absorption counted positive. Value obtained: 0.88 A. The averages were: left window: 16.6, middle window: 23.3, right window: 30.1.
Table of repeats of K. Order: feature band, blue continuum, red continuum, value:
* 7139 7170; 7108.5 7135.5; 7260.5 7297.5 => 0.16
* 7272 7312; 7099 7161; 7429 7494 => -0.04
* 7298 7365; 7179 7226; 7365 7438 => -0.03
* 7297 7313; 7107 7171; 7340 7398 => 0.01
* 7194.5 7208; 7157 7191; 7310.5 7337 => 0.13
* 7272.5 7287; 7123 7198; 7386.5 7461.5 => -0.04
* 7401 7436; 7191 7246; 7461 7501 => -0.06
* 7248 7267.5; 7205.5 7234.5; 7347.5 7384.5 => -0.03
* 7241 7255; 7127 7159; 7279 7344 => 0.00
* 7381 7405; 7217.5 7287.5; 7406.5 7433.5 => -0.05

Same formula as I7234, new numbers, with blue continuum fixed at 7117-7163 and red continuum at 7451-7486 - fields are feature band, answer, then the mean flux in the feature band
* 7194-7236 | 0.07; 18.8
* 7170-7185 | -0.02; 18.5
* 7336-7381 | -0.10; 30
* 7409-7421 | -0.04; 31.3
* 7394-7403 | -0.07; 31.3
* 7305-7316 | -0.09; 27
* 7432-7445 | -0.01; 31.6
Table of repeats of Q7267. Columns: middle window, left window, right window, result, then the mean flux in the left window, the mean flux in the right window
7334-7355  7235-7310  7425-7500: -1.4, 23.8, 32.5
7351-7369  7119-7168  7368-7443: -0.3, 16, 31.5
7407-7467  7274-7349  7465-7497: -0.6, 26.5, 33.1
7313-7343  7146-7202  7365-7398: 0.7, 17.5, 31.6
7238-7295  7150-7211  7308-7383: 0.3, 17.7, 28.8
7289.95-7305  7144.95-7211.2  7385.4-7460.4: -0.7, 17.4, 31.6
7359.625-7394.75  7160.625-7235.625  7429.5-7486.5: -3.8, 18.4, 32.5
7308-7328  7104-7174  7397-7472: -0.6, 16.7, 31.7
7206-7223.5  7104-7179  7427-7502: 1.5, 16.8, 32.5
